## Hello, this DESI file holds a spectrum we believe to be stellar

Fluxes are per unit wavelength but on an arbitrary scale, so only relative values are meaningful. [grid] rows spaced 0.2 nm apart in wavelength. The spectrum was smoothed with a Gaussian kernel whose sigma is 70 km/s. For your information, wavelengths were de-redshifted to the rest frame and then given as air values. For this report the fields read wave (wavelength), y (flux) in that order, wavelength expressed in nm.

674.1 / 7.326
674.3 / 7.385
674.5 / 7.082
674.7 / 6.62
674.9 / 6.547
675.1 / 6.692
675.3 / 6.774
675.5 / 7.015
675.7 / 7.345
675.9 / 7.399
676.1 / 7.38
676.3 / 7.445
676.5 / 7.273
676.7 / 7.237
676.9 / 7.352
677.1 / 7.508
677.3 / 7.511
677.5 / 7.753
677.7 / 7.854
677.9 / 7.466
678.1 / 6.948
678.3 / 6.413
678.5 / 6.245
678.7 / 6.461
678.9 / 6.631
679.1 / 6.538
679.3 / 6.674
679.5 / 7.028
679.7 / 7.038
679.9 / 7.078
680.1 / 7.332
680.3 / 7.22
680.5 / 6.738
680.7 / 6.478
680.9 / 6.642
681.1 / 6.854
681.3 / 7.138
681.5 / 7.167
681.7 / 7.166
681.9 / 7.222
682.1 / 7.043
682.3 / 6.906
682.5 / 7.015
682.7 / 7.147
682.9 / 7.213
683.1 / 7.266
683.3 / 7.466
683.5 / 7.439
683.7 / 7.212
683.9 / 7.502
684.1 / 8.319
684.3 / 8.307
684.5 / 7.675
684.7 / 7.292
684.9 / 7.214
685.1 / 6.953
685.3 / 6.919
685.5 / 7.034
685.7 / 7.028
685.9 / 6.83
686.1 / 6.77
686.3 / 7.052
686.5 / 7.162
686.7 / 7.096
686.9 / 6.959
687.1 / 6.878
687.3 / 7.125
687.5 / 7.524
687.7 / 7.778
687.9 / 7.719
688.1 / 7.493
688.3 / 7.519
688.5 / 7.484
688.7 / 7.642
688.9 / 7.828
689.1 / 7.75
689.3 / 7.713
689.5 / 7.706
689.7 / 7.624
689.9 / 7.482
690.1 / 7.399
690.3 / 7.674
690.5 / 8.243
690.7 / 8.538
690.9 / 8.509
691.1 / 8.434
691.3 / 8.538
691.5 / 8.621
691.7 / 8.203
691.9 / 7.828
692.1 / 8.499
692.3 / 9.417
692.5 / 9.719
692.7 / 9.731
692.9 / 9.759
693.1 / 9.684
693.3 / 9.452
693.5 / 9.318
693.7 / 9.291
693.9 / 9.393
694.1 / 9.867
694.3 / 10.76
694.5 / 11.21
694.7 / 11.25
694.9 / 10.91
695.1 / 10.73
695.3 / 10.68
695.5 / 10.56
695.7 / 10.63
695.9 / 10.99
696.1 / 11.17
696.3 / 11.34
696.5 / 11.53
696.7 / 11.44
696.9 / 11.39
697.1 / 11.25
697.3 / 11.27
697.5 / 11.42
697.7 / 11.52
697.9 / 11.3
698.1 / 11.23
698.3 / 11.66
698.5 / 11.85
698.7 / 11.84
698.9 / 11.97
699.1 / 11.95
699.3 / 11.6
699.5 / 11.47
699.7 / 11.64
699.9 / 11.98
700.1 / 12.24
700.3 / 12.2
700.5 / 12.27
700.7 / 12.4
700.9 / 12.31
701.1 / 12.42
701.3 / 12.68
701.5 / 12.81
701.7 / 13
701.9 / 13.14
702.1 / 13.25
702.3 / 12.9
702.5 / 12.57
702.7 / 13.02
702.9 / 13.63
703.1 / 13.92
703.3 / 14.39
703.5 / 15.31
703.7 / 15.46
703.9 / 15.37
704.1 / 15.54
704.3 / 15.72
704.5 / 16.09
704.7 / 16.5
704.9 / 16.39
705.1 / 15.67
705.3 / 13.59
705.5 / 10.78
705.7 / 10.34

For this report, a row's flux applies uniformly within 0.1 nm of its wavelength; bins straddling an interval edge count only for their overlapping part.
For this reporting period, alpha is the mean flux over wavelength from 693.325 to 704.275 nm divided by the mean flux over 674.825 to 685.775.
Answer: 1.68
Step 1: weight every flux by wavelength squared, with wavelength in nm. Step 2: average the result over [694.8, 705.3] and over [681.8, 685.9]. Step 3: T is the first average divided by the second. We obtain 1.82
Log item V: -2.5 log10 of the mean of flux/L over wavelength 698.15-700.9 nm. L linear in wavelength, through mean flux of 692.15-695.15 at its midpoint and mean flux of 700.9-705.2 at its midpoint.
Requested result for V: 0.06 mag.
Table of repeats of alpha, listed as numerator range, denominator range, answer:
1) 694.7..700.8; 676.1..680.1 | 1.62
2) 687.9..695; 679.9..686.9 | 1.22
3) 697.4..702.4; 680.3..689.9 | 1.67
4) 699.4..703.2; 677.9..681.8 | 1.84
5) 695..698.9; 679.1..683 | 1.61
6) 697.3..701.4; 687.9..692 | 1.50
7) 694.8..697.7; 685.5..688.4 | 1.54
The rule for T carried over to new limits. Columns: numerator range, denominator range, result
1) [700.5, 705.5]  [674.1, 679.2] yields 2.13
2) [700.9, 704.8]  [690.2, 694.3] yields 1.61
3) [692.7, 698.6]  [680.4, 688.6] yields 1.54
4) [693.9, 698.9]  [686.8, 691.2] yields 1.48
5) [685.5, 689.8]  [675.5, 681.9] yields 1.07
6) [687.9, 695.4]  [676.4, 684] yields 1.29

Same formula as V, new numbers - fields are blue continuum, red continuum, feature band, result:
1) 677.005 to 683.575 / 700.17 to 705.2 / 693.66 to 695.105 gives 0.094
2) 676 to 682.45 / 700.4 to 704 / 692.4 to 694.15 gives 0.143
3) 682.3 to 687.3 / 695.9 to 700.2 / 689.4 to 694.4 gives 0.093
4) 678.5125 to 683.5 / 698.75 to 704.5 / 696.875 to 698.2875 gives 0.054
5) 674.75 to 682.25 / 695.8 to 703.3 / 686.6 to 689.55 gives 0.242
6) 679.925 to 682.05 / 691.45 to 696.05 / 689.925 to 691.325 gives 0.131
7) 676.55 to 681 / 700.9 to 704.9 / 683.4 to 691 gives 0.254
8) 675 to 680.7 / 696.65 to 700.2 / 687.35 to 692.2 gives 0.224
